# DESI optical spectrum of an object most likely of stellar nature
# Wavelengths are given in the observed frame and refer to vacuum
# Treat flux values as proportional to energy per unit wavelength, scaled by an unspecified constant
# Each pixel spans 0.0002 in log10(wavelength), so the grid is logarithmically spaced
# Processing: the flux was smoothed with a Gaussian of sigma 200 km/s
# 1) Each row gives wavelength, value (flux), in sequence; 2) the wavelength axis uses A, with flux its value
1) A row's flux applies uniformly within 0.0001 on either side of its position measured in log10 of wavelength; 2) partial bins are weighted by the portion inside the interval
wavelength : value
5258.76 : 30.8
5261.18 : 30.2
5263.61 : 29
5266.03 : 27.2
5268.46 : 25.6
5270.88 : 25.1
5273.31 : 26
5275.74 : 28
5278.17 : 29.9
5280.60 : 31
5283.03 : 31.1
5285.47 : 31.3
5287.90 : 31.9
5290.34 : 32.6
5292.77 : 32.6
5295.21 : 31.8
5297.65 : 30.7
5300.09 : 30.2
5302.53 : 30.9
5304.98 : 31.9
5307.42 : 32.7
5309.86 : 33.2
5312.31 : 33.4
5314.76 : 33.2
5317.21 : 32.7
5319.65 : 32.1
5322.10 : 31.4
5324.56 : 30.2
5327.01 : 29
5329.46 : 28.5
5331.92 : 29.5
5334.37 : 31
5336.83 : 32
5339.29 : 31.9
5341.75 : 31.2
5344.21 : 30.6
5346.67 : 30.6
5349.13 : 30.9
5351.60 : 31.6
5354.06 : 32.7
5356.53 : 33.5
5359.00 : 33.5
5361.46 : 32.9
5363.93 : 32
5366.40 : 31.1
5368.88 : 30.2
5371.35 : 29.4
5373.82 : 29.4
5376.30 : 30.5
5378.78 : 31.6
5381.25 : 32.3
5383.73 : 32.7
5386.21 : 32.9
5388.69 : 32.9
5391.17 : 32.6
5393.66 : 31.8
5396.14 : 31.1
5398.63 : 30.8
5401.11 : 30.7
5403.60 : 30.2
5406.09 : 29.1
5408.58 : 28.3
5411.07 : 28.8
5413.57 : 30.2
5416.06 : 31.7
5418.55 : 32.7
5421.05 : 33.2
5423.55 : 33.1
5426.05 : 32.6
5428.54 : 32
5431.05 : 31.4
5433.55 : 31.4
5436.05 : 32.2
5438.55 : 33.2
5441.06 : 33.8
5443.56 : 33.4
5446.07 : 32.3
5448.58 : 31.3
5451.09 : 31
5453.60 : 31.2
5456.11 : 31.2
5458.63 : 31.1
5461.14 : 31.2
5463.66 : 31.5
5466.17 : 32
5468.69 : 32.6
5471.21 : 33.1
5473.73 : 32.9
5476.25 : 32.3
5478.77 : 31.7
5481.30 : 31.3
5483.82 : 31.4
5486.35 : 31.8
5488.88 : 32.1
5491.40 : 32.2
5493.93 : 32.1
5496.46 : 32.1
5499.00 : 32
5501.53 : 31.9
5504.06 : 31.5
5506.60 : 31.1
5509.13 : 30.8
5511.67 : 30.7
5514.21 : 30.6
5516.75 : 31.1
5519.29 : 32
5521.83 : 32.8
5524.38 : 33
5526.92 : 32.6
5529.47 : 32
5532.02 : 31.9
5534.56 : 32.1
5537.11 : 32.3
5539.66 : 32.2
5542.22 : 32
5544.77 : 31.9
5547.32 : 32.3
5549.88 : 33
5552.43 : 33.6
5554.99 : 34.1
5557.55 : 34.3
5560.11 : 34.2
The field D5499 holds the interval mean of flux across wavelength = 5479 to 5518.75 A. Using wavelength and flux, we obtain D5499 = 31.5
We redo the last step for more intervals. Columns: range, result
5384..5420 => 31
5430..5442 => 32.4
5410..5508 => 31.9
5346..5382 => 31.5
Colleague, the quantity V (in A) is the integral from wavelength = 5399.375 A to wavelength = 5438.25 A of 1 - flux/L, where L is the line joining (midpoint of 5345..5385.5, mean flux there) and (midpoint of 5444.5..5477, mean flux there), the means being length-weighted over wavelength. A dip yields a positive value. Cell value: 0.61 A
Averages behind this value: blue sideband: 31.6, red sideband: 31.8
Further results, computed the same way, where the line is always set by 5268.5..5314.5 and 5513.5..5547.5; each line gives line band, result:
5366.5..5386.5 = 0.1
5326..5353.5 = 0.3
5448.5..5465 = 0.2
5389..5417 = 0.7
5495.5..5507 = 0.1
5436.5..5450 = -0.5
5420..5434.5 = -0.4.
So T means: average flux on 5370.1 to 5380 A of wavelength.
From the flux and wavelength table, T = 30.2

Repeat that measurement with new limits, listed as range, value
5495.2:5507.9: 31.7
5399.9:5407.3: 30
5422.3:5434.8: 32.1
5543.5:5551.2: 32.4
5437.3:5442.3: 33.5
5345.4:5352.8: 31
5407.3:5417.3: 29.7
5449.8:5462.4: 31.1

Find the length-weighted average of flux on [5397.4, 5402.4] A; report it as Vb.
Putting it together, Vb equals 30.8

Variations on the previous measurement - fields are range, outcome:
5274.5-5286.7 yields 30.3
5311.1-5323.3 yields 32.6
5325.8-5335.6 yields 29.5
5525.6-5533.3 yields 32.2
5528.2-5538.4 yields 32.1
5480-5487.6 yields 31.5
